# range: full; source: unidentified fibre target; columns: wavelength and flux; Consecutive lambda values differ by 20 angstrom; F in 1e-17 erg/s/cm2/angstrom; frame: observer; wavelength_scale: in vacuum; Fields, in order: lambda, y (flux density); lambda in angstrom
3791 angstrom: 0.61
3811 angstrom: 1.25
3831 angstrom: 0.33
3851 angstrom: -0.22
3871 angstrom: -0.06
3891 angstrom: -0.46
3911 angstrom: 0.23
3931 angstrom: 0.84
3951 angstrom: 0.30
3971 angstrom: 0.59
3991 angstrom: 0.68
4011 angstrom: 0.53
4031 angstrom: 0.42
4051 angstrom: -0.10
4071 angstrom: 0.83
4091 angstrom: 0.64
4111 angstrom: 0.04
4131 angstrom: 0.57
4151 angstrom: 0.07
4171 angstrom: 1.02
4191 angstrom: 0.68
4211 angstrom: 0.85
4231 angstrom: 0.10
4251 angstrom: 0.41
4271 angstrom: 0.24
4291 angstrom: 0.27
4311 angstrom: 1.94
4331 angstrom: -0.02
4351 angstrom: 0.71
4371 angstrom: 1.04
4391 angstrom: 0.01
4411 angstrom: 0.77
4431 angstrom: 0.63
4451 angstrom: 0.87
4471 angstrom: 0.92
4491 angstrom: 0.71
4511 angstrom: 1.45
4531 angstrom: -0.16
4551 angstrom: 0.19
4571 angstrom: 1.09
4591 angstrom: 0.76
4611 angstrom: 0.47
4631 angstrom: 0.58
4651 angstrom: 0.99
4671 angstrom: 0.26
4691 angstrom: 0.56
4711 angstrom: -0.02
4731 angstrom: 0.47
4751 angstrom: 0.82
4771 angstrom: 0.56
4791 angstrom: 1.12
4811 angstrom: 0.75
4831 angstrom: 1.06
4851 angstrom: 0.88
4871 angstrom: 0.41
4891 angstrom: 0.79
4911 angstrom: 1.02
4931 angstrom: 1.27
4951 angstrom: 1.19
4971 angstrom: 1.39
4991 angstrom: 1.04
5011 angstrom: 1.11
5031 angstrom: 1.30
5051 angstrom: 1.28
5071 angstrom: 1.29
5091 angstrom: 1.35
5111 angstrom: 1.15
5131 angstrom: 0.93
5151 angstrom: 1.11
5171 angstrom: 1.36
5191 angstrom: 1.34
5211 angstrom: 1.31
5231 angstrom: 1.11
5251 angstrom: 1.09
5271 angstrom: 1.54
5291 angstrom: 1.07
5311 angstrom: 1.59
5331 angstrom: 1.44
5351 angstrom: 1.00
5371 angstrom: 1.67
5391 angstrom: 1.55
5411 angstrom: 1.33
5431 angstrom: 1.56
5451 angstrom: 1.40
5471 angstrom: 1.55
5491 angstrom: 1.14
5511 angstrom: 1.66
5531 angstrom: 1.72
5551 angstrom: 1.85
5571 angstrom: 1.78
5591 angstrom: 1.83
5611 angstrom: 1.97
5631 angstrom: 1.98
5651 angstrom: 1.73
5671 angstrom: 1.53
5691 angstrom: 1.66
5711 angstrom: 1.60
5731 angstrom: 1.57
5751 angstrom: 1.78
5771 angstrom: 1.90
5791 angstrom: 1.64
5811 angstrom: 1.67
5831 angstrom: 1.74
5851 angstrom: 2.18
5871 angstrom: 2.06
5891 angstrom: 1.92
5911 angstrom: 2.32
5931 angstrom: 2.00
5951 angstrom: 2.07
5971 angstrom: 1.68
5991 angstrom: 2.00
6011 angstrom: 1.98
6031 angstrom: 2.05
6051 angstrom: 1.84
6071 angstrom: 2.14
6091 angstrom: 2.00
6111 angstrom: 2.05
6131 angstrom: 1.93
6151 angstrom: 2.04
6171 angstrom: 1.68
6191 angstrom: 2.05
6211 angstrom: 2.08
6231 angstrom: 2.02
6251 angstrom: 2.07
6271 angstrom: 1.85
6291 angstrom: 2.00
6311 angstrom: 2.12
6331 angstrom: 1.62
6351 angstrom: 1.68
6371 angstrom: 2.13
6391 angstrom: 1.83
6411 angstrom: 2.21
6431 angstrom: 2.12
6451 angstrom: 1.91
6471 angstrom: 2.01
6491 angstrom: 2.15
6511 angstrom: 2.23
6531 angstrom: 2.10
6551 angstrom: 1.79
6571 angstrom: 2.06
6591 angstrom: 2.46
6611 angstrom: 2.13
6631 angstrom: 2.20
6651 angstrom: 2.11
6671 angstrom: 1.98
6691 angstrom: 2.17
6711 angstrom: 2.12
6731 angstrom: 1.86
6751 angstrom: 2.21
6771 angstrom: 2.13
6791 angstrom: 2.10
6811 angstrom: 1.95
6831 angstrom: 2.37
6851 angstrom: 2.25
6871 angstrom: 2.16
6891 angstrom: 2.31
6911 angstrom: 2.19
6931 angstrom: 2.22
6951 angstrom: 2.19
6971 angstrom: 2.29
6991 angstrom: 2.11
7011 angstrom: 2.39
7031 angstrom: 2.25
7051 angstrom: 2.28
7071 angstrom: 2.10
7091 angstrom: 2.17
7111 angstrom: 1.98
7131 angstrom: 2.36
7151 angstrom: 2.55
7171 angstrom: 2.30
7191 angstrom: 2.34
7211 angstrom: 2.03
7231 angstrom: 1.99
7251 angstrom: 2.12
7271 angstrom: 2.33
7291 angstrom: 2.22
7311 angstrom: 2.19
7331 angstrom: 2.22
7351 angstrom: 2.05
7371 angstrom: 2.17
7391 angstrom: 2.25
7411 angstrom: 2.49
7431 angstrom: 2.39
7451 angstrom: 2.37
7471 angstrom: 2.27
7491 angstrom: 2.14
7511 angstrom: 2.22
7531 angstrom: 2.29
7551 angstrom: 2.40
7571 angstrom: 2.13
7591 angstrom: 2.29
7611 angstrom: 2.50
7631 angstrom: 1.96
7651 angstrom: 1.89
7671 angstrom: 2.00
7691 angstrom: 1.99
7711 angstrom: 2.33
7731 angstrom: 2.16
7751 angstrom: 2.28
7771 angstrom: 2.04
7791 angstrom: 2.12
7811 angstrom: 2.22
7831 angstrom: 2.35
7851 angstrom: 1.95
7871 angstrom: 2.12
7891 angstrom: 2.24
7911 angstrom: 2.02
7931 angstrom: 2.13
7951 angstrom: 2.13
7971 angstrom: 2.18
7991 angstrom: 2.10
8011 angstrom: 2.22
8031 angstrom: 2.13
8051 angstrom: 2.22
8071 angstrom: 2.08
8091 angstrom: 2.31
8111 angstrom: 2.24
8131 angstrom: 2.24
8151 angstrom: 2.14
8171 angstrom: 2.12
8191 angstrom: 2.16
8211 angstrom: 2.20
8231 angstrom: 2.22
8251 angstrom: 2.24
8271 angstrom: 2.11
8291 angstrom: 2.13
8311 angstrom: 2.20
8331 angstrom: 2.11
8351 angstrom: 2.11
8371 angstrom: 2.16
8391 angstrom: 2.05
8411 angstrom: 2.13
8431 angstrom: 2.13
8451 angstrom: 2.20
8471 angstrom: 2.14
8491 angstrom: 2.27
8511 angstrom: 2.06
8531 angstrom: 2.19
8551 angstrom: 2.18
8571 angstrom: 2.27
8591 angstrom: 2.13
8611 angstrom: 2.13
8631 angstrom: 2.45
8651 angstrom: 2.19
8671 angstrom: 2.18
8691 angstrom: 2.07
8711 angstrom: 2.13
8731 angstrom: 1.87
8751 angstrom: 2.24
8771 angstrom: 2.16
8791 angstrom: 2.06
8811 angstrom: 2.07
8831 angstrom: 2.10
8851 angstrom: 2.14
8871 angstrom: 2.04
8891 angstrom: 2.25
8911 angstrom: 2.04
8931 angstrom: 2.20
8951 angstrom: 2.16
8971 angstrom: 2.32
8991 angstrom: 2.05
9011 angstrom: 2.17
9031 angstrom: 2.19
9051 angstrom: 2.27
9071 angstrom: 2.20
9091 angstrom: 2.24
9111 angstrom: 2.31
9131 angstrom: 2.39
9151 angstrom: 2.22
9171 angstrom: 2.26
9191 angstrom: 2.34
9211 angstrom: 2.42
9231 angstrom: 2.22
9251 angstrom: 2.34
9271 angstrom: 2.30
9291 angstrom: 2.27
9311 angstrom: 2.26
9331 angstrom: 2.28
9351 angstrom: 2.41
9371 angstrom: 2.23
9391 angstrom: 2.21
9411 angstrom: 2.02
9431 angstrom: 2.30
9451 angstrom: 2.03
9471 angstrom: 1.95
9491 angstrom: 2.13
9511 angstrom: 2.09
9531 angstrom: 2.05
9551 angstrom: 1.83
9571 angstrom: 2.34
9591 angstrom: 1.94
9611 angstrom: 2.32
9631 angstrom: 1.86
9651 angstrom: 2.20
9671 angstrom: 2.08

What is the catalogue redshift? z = 0.23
